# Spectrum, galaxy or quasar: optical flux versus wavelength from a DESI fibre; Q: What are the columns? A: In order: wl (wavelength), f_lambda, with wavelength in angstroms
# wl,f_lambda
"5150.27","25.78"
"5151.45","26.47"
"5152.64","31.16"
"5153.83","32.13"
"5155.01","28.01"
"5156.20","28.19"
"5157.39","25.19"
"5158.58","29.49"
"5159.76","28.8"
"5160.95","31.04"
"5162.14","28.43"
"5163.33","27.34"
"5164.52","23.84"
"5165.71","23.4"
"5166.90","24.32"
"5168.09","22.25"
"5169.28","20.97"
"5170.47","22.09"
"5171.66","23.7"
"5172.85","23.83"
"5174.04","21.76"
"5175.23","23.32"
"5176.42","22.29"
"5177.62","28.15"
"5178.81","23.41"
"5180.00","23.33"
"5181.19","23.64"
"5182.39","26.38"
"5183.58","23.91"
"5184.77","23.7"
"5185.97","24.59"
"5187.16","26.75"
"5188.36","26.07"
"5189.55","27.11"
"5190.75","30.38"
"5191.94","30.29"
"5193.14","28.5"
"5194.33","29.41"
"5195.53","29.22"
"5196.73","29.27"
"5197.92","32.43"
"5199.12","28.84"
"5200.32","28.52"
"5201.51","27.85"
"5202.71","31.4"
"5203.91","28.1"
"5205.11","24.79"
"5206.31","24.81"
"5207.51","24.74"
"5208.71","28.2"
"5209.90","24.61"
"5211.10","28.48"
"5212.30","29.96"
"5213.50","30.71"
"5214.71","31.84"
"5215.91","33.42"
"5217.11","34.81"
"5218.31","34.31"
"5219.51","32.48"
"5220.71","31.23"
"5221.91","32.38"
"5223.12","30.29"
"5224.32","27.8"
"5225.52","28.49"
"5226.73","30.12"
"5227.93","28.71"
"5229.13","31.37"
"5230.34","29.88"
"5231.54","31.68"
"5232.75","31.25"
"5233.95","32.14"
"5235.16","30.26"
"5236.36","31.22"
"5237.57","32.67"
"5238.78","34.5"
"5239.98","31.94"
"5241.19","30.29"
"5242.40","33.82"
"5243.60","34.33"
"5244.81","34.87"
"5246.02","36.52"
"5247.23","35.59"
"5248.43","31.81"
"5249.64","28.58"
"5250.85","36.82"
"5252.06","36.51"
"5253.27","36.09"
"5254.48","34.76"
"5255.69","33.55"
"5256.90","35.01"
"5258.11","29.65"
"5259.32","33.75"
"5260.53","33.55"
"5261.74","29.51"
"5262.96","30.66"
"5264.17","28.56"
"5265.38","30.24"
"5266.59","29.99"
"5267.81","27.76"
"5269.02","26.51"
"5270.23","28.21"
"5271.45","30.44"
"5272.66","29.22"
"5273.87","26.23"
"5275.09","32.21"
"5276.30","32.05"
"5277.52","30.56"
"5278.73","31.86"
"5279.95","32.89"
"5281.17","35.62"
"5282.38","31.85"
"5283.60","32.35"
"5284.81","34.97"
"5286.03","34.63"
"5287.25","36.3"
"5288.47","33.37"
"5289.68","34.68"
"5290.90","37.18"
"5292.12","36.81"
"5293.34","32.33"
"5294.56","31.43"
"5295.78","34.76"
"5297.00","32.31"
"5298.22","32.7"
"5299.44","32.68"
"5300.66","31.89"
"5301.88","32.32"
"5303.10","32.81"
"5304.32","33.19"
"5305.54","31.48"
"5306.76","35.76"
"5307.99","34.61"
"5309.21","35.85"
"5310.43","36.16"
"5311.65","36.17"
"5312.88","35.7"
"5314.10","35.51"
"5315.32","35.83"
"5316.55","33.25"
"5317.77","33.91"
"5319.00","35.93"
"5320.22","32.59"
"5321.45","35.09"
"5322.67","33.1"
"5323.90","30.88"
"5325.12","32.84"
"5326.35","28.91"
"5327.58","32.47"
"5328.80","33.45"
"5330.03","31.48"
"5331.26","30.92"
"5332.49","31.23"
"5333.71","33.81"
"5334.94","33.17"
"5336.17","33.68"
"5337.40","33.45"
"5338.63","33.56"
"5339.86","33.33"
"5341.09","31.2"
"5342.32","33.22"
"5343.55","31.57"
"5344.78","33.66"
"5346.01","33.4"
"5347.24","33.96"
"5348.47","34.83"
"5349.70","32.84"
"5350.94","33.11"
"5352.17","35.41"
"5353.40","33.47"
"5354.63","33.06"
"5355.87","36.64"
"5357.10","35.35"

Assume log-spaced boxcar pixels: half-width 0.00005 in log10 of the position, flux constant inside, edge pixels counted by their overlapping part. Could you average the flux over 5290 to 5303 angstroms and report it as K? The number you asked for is 33.4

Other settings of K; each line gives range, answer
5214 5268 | 32.1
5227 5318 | 32.7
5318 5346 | 32.7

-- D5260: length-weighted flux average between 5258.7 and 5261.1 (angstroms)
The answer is 33.7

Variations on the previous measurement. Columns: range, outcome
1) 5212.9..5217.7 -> 32.6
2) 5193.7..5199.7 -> 29.8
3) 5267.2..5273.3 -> 28.4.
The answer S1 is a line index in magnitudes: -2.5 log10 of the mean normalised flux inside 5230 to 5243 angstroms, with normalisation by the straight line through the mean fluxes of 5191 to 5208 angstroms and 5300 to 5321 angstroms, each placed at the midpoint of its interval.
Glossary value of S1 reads -0.05 mag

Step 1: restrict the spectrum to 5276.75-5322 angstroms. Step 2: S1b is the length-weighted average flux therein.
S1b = 34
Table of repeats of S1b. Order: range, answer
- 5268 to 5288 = 31.6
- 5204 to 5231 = 29.7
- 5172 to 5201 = 26.5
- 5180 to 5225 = 28.6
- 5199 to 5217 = 28.6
